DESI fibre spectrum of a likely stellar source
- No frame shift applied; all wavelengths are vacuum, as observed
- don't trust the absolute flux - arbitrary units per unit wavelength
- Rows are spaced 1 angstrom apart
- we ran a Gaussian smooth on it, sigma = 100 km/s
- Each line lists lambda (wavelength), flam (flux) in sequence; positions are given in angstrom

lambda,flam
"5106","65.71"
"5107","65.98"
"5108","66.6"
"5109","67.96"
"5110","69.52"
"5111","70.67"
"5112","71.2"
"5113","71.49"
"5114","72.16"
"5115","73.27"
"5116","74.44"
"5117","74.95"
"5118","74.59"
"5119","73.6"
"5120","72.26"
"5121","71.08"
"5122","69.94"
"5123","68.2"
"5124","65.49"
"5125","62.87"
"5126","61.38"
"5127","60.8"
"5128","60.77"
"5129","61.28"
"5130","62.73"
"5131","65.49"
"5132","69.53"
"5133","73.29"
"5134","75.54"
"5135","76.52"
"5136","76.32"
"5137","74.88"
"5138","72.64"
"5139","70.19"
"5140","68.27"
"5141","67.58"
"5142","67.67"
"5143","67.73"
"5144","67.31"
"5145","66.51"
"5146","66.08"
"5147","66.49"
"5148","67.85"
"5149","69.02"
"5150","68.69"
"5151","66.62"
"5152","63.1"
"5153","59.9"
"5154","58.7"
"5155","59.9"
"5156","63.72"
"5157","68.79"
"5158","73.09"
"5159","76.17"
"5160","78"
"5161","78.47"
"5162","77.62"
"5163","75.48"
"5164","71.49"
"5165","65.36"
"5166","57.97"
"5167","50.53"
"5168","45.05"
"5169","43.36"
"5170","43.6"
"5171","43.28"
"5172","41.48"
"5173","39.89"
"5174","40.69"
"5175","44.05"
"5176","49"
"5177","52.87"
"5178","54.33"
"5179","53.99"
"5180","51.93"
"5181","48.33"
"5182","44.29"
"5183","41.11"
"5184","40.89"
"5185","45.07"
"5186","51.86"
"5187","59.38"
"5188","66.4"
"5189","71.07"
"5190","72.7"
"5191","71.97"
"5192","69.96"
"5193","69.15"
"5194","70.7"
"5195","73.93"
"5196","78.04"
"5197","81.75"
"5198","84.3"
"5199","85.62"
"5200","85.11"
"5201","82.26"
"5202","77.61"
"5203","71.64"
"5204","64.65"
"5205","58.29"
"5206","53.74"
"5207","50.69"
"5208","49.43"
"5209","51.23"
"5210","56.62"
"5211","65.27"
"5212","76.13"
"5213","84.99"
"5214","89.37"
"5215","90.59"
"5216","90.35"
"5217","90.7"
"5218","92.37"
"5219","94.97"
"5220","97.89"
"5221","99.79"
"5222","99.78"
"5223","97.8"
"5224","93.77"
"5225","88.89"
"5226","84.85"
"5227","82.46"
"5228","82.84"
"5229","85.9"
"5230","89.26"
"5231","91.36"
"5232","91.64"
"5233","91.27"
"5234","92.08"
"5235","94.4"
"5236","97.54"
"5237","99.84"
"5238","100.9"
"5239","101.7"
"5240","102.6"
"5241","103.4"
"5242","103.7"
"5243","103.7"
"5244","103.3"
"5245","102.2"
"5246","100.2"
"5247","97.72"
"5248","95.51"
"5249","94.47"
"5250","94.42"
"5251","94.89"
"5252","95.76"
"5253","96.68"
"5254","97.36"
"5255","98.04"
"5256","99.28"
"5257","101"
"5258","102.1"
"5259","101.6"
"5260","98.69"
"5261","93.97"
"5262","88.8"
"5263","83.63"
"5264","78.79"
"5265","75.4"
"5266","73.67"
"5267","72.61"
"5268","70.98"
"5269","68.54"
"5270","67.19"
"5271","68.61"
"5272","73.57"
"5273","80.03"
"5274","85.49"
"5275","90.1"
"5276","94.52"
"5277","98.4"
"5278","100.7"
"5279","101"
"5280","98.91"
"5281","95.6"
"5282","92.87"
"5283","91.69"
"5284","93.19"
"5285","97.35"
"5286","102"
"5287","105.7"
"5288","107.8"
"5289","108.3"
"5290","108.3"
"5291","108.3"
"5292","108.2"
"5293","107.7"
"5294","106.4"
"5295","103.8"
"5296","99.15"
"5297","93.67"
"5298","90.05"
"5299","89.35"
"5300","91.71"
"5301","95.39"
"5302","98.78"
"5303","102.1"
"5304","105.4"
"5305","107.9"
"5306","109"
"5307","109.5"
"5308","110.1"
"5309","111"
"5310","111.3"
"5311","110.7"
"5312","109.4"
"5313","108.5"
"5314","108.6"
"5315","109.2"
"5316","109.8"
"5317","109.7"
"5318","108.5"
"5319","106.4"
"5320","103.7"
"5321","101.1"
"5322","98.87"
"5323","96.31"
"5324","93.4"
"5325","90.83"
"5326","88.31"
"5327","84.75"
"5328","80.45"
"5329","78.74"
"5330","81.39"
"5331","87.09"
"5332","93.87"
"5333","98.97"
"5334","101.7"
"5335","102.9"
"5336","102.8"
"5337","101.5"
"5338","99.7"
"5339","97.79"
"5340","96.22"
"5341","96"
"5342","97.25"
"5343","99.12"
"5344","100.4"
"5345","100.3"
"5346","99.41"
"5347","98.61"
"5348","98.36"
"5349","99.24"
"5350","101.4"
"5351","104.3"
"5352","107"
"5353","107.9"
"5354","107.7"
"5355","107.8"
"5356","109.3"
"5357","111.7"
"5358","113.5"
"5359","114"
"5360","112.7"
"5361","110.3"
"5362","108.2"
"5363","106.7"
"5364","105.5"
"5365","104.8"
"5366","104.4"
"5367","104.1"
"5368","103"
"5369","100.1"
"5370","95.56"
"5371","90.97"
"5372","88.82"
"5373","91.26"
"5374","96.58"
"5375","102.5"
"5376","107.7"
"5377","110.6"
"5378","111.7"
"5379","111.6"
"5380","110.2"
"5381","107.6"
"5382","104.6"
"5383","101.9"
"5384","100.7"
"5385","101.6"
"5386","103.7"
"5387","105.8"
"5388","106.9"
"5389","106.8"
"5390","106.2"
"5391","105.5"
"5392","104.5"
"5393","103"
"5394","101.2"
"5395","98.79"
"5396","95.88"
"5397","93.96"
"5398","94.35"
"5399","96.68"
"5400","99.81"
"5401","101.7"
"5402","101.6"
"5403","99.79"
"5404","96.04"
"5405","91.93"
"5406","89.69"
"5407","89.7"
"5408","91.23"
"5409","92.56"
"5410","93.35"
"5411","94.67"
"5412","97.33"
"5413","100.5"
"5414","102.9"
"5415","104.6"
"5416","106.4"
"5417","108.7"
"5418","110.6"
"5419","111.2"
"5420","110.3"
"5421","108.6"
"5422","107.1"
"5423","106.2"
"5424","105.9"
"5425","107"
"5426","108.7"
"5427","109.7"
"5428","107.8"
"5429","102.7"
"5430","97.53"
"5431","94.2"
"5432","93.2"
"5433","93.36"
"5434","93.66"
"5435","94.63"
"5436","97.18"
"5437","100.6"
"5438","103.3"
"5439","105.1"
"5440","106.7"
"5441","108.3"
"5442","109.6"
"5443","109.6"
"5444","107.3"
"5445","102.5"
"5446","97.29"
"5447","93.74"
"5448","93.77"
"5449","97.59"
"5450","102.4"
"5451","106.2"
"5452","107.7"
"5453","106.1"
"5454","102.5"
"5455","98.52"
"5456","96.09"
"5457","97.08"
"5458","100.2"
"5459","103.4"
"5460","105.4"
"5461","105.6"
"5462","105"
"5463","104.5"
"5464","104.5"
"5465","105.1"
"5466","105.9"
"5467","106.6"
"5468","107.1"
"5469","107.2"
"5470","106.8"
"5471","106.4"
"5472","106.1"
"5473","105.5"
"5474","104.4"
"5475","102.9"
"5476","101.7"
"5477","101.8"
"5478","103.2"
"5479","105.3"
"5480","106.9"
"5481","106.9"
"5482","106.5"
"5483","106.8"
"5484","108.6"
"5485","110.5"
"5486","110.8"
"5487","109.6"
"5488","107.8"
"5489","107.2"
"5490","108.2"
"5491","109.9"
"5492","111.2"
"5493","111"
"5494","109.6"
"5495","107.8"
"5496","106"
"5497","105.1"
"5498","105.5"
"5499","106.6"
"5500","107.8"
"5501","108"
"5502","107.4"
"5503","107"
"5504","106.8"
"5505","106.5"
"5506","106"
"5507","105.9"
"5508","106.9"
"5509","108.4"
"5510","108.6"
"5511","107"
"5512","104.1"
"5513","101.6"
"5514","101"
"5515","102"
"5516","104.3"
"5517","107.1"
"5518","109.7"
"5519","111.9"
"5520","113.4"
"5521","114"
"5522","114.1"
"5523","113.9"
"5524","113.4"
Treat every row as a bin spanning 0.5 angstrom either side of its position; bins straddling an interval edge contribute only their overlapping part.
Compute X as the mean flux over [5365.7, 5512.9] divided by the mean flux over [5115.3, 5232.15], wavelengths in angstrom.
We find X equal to 1.5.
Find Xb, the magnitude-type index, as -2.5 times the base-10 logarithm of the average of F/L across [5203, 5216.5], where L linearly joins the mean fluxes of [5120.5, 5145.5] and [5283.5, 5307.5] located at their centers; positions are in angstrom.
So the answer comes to 0.23 mag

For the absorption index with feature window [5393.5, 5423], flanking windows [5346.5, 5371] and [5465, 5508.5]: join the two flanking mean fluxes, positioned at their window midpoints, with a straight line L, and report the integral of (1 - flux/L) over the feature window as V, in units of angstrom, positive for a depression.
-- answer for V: 1.7 angstrom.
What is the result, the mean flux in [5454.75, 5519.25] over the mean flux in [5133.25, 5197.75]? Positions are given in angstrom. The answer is 1.7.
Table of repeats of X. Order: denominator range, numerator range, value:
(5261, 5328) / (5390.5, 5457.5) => 1.05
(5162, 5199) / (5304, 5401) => 1.76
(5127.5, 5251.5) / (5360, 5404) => 1.40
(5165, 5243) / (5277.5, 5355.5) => 1.38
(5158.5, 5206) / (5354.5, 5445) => 1.67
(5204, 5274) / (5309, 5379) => 1.16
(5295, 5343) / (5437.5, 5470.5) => 1.04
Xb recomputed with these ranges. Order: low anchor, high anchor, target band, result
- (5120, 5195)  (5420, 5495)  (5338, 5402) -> -0.121 mag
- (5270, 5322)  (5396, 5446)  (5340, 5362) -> -0.040 mag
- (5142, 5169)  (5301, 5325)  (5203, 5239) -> -0.010 mag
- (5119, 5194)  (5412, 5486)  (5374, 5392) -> -0.123 mag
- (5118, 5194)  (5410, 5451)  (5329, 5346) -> -0.089 mag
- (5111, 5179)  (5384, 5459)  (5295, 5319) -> -0.207 mag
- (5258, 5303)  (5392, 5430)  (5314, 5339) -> -0.020 mag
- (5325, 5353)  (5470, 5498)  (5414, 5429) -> -0.055 mag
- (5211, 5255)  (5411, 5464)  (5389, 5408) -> 0.031 mag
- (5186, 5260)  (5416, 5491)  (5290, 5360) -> -0.083 mag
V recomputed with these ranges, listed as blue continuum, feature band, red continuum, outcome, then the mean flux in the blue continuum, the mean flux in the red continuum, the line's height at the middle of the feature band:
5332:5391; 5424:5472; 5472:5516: 1.23 angstrom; 103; 107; 105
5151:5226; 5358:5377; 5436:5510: -2.50 angstrom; 67.2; 105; 91.2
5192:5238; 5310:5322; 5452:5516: -2.21 angstrom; 81.9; 106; 90.8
